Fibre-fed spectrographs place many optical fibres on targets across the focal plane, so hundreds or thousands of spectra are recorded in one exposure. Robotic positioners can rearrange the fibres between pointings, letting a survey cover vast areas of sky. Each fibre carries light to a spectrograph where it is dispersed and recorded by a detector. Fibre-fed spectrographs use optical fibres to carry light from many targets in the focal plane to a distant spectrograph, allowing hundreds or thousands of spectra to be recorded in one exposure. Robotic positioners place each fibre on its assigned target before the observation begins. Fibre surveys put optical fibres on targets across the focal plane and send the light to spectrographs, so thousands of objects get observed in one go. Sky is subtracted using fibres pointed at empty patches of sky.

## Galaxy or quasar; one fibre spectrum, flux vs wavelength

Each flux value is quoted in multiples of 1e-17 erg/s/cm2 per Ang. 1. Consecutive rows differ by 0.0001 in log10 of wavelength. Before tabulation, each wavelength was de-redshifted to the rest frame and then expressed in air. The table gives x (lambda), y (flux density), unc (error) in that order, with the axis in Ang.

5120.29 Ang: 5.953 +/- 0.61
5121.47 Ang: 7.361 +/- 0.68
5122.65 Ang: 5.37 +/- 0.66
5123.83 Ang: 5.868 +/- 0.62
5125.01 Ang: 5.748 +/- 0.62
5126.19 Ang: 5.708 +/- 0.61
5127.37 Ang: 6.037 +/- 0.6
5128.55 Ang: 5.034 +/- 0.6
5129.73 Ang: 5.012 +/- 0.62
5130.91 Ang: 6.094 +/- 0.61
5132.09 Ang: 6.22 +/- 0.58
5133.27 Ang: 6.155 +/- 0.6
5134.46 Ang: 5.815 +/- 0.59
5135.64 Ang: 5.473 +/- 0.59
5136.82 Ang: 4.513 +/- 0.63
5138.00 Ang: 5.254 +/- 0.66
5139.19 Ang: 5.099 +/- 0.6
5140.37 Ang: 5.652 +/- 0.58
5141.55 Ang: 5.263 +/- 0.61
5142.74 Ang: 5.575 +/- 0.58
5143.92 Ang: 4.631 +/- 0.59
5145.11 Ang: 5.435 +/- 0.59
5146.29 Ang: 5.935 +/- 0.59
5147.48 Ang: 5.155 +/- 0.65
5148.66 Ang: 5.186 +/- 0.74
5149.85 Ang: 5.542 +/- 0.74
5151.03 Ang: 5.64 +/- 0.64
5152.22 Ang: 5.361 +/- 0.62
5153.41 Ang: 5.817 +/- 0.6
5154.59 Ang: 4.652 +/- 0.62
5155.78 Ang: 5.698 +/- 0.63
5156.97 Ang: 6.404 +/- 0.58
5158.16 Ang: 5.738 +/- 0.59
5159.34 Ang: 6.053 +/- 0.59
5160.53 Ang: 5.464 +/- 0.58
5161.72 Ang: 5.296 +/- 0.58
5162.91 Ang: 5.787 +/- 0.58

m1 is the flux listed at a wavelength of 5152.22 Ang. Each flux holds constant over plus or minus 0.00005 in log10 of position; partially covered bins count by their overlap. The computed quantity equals 5.361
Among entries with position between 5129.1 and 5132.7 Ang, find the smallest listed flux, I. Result 5.012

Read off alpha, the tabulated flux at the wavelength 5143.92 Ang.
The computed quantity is 4.631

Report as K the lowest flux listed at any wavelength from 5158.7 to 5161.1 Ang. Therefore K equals 5.464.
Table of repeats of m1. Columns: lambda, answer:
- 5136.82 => 4.513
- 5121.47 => 7.361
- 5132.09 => 6.22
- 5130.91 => 6.094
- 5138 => 5.254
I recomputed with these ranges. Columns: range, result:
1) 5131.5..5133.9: 6.155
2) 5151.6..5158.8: 4.652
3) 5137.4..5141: 5.099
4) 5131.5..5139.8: 4.513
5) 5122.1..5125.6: 5.37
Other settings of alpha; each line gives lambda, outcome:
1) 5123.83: 5.868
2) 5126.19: 5.708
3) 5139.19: 5.099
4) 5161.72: 5.296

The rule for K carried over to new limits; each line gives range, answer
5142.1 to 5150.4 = 4.631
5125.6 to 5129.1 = 5.034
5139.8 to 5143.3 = 5.263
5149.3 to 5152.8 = 5.361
